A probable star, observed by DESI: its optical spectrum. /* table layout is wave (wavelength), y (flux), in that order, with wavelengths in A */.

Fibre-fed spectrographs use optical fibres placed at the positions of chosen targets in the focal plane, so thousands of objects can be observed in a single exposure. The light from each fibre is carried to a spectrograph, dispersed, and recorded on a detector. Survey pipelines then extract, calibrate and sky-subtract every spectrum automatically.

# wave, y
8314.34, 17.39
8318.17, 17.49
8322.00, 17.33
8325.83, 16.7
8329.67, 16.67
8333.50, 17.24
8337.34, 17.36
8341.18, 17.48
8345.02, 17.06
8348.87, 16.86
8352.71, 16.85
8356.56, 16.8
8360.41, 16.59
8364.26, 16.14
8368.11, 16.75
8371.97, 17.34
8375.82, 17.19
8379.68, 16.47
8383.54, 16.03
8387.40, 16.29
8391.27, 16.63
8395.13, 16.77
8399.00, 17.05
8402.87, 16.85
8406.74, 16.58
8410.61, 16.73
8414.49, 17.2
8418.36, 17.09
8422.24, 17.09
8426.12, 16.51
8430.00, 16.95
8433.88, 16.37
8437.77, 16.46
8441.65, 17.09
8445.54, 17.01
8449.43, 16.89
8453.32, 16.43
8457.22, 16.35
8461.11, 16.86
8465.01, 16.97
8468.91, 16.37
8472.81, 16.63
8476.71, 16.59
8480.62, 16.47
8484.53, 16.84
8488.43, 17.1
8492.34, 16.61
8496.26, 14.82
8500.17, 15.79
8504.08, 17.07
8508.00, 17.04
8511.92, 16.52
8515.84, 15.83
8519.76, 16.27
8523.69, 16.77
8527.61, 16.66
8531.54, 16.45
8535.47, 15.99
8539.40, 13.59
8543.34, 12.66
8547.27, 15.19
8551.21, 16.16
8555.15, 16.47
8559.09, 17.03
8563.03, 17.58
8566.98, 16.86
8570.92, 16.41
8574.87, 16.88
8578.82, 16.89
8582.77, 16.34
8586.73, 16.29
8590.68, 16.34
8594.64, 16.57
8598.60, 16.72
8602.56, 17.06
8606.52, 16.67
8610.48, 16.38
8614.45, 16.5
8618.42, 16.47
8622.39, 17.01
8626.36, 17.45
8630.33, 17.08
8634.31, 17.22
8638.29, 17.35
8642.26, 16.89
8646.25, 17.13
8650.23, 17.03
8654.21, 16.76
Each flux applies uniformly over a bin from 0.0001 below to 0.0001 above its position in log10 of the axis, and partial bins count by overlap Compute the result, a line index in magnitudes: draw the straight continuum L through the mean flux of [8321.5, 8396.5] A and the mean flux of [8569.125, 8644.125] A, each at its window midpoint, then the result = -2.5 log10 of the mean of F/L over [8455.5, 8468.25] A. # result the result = 0.01 mag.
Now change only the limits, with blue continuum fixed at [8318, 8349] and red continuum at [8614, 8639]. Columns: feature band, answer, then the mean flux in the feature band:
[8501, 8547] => 0.08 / 15.9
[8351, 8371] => 0.03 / 16.7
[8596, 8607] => 0.01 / 16.8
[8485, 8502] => 0.06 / 16.2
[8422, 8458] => 0.02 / 16.7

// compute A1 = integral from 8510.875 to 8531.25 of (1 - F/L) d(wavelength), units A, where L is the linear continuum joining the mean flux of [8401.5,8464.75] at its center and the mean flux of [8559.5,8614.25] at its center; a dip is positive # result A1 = 0.4 A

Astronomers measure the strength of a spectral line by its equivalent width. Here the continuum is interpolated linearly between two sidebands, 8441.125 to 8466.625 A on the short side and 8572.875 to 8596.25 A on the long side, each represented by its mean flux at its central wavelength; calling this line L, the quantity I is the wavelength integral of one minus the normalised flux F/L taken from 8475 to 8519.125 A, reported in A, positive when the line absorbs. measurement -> 0.7 A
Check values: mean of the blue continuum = 16.8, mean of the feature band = 16.4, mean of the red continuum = 16.5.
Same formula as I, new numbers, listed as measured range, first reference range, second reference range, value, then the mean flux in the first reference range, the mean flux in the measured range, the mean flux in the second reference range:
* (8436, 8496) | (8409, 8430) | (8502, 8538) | 0.2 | 16.9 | 16.7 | 16.5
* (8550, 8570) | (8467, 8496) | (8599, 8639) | -0.1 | 16.5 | 16.8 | 16.9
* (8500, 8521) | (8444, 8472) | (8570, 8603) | 0.2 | 16.7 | 16.5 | 16.6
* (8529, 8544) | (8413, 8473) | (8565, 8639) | 1.6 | 16.8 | 14.9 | 16.8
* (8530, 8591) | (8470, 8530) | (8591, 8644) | 2.2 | 16.5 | 16.1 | 16.9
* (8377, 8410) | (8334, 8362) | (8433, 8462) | 0.5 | 17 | 16.6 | 16.7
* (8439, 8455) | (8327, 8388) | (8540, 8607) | -0.2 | 16.8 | 16.9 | 16.3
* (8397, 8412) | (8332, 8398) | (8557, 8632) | 0.0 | 16.8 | 16.8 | 16.8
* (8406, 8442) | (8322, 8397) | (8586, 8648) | 0.0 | 16.8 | 16.8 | 16.8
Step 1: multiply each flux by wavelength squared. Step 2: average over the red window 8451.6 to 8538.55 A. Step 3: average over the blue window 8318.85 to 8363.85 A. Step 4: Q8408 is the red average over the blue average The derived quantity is 1.0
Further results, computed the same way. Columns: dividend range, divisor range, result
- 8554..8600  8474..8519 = 1.04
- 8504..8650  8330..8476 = 1.02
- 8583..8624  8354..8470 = 1.04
